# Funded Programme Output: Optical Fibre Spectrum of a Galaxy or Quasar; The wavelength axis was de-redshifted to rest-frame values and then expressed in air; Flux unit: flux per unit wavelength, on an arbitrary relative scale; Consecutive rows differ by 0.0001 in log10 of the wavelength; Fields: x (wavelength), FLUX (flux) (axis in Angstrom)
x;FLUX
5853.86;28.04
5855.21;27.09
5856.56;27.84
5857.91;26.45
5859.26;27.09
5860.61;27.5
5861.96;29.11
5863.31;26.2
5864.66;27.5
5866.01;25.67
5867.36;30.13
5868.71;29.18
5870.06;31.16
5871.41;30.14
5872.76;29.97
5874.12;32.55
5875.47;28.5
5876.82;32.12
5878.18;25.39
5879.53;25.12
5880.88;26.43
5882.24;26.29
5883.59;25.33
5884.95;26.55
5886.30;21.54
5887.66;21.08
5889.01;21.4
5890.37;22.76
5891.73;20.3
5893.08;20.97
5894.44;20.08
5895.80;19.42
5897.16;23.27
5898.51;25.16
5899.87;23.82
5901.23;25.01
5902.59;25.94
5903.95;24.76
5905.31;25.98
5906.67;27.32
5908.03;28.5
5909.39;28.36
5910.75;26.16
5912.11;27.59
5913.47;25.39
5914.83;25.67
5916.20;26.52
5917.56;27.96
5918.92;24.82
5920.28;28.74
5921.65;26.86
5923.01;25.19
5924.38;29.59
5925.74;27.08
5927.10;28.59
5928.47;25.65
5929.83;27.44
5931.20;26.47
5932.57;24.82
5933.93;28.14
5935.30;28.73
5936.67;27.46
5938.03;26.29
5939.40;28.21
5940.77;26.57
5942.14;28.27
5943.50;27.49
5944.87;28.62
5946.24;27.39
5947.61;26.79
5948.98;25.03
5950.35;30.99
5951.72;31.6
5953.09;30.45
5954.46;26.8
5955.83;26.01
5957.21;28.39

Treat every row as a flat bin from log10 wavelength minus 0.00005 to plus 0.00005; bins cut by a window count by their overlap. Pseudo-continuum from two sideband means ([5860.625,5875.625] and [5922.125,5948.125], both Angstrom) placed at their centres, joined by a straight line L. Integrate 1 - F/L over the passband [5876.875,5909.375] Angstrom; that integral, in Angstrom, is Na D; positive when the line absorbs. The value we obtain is 4.7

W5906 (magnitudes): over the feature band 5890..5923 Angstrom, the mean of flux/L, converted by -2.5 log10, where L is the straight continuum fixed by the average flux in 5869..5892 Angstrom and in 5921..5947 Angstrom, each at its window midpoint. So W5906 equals 0.07 mag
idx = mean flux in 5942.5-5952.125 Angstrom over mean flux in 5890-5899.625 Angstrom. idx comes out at 1.29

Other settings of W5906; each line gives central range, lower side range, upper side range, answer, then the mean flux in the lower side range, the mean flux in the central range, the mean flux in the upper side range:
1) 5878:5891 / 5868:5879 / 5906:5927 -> 0.20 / 29.8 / 24.2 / 27.1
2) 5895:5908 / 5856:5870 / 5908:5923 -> 0.10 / 27.8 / 24.7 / 26.8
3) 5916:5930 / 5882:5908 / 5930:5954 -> -0.04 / 23.6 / 27.2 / 27.8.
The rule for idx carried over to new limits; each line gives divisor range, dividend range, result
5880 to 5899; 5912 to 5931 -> 1.17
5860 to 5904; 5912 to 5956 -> 1.06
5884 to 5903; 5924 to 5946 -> 1.21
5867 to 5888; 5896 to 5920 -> 0.94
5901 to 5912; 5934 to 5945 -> 1.04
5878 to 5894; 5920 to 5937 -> 1.16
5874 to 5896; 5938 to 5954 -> 1.16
